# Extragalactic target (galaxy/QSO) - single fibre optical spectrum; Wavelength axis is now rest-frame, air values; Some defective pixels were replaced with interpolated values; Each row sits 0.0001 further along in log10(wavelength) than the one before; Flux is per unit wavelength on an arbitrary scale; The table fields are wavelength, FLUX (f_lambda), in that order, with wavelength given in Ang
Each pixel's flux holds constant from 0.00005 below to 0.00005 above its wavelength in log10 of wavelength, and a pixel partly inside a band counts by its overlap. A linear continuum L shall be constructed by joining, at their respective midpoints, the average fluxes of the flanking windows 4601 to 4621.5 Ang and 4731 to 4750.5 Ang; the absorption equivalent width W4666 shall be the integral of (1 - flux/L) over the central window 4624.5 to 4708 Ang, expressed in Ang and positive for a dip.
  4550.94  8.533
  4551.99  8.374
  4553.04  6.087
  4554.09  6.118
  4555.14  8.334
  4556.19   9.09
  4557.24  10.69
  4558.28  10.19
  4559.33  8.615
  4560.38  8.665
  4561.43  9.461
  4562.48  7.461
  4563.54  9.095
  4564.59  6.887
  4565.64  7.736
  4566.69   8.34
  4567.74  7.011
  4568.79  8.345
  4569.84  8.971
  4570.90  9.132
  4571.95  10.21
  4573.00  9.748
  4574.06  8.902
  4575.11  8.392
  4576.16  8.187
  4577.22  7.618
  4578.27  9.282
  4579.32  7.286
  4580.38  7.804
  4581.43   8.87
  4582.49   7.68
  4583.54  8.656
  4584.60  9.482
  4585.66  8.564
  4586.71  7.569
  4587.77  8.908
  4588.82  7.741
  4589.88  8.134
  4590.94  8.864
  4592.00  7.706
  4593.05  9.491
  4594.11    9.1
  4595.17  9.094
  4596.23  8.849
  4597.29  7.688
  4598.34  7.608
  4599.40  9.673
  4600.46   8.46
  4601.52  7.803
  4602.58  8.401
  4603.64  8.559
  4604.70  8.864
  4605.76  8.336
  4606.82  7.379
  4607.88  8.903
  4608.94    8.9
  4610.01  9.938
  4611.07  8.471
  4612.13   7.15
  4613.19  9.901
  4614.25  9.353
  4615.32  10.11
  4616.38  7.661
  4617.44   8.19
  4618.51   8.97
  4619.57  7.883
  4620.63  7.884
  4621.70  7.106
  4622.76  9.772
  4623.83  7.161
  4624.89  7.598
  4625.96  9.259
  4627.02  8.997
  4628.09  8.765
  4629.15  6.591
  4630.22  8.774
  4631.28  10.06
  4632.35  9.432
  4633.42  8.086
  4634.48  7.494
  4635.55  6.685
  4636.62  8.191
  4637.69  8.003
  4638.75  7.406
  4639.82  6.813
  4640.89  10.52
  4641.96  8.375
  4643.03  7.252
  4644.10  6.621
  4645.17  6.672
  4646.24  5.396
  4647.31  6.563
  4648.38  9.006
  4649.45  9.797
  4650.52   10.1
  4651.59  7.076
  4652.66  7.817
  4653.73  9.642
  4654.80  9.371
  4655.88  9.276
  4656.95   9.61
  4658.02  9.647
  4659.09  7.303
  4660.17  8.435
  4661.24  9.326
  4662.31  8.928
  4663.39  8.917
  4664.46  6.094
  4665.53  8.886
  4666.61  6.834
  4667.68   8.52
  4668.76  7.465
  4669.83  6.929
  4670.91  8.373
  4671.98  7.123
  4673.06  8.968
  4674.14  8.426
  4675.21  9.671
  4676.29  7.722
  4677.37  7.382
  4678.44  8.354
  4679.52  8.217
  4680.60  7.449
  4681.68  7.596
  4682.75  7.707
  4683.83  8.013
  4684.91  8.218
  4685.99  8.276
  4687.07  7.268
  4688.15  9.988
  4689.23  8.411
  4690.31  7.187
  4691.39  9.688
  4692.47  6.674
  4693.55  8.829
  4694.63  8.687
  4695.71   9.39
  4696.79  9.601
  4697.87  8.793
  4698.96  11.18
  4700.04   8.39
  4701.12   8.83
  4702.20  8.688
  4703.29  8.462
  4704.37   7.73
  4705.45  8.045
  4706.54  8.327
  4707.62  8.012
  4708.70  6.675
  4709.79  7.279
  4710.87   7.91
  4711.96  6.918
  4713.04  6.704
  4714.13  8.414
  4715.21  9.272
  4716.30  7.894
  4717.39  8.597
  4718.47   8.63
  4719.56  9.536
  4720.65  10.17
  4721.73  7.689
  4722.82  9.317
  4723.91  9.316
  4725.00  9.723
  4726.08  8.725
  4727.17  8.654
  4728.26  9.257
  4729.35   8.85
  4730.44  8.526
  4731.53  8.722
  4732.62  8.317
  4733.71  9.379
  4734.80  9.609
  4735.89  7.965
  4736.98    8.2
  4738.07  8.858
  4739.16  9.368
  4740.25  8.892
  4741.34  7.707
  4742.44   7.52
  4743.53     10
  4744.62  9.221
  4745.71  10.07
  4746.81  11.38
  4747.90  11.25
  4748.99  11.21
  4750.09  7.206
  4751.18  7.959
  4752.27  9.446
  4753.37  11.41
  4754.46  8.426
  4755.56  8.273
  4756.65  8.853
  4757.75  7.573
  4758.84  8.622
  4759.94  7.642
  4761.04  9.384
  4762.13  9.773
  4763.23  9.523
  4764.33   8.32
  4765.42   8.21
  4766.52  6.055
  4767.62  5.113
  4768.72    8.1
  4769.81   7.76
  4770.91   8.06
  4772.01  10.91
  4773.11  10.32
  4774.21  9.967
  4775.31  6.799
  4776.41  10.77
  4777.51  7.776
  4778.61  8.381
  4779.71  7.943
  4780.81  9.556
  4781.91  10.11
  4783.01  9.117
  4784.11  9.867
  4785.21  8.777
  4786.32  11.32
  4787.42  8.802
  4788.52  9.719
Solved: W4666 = 4.9 Ang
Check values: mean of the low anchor 8.54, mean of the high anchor 9.17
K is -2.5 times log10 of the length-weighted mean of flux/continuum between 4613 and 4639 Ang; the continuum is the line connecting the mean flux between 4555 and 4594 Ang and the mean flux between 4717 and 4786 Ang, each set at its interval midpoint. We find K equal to 0.04 mag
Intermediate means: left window 8.58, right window 8.91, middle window 8.36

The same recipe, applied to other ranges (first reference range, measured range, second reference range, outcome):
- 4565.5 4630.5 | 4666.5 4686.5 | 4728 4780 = 0.09 mag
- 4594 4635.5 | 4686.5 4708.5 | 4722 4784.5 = 0.02 mag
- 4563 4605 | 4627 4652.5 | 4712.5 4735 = 0.08 mag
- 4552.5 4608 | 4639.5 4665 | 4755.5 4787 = 0.03 mag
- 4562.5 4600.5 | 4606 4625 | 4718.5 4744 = 0.01 mag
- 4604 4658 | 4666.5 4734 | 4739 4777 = 0.03 mag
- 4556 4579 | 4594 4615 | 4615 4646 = -0.03 mag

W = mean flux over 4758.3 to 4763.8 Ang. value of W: 8.97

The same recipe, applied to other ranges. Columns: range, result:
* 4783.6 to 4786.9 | 9.97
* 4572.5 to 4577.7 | 8.56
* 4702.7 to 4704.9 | 8.09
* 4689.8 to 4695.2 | 8.23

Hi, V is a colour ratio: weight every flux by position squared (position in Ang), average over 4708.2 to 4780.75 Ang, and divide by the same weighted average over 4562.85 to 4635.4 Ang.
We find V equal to 1.09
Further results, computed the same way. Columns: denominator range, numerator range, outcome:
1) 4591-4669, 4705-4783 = 1.09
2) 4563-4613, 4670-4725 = 1.03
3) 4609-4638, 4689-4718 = 1.02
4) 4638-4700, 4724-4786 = 1.11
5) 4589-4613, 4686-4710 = 1.04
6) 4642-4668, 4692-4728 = 1.06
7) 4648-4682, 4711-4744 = 1.06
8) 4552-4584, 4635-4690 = 1.00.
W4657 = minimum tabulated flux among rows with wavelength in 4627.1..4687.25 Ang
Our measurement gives 5.396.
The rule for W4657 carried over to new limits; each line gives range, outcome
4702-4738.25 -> 6.675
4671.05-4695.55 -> 6.674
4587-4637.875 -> 6.591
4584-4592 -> 7.569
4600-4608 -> 7.379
